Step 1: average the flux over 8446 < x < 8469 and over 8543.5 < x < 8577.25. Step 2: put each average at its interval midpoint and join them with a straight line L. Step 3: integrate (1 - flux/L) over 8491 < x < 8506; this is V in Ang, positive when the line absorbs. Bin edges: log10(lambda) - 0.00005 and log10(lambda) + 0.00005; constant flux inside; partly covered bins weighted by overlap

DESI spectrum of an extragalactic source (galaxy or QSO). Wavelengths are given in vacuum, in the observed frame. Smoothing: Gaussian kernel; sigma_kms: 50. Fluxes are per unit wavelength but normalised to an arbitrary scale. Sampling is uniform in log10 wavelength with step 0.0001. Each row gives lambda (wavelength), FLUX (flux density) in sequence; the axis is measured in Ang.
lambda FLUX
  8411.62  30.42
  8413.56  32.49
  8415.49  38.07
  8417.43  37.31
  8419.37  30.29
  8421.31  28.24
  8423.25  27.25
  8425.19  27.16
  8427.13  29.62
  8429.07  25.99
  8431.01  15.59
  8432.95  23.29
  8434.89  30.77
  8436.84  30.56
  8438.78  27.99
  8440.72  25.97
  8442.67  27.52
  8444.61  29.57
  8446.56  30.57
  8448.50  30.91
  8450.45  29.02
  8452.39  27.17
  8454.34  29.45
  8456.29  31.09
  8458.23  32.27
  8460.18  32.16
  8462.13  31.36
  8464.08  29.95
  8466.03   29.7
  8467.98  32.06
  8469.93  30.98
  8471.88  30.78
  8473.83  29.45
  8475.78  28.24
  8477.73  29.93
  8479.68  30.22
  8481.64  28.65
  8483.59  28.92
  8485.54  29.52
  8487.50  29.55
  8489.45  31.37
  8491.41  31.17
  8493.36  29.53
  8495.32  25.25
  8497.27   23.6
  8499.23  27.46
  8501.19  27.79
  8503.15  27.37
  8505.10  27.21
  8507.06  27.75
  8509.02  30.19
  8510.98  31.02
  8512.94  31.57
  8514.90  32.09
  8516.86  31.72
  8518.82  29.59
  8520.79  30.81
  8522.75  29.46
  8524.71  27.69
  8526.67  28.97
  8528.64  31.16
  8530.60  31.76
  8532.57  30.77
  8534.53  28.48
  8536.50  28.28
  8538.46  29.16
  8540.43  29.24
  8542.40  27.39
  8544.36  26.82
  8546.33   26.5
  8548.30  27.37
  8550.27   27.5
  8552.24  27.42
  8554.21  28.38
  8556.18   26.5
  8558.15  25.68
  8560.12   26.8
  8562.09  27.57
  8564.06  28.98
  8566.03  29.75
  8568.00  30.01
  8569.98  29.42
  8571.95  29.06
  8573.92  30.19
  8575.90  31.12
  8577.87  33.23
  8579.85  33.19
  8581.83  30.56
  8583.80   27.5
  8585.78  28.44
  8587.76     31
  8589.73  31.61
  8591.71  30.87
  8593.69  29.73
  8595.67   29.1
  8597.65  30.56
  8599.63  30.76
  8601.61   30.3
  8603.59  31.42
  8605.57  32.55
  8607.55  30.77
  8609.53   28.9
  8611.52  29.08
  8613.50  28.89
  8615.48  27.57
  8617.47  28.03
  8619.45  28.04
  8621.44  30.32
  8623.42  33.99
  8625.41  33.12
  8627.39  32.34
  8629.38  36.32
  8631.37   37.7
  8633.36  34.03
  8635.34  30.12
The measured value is 1.17 Ang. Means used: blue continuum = 30.5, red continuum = 28.2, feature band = 27.3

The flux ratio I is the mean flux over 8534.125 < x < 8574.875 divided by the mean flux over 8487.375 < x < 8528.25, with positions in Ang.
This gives 0.97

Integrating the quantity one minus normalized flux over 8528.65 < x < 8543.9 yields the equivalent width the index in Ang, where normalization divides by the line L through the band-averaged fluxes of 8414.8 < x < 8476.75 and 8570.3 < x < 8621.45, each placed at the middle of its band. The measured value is 0.2 Ang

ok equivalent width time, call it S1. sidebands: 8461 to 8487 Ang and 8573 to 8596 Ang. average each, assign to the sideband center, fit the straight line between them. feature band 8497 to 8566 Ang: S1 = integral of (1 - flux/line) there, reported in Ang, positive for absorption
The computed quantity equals 3.8 Ang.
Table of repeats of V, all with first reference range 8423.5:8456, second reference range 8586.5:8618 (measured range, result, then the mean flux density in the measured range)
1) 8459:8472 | -1.4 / 31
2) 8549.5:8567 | 1.1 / 27.6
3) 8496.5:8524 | -0.4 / 29.1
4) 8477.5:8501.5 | -0.2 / 28.7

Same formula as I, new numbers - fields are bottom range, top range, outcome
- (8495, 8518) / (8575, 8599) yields 1.07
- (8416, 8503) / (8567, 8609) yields 1.05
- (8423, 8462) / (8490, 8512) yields 0.99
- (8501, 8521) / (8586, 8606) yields 1.03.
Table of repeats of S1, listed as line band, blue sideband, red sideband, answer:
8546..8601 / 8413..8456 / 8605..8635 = 2.7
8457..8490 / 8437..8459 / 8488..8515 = -1.5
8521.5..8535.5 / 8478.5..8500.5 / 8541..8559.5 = -1.1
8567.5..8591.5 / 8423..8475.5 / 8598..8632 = 0.1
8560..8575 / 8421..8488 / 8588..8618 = 0.3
